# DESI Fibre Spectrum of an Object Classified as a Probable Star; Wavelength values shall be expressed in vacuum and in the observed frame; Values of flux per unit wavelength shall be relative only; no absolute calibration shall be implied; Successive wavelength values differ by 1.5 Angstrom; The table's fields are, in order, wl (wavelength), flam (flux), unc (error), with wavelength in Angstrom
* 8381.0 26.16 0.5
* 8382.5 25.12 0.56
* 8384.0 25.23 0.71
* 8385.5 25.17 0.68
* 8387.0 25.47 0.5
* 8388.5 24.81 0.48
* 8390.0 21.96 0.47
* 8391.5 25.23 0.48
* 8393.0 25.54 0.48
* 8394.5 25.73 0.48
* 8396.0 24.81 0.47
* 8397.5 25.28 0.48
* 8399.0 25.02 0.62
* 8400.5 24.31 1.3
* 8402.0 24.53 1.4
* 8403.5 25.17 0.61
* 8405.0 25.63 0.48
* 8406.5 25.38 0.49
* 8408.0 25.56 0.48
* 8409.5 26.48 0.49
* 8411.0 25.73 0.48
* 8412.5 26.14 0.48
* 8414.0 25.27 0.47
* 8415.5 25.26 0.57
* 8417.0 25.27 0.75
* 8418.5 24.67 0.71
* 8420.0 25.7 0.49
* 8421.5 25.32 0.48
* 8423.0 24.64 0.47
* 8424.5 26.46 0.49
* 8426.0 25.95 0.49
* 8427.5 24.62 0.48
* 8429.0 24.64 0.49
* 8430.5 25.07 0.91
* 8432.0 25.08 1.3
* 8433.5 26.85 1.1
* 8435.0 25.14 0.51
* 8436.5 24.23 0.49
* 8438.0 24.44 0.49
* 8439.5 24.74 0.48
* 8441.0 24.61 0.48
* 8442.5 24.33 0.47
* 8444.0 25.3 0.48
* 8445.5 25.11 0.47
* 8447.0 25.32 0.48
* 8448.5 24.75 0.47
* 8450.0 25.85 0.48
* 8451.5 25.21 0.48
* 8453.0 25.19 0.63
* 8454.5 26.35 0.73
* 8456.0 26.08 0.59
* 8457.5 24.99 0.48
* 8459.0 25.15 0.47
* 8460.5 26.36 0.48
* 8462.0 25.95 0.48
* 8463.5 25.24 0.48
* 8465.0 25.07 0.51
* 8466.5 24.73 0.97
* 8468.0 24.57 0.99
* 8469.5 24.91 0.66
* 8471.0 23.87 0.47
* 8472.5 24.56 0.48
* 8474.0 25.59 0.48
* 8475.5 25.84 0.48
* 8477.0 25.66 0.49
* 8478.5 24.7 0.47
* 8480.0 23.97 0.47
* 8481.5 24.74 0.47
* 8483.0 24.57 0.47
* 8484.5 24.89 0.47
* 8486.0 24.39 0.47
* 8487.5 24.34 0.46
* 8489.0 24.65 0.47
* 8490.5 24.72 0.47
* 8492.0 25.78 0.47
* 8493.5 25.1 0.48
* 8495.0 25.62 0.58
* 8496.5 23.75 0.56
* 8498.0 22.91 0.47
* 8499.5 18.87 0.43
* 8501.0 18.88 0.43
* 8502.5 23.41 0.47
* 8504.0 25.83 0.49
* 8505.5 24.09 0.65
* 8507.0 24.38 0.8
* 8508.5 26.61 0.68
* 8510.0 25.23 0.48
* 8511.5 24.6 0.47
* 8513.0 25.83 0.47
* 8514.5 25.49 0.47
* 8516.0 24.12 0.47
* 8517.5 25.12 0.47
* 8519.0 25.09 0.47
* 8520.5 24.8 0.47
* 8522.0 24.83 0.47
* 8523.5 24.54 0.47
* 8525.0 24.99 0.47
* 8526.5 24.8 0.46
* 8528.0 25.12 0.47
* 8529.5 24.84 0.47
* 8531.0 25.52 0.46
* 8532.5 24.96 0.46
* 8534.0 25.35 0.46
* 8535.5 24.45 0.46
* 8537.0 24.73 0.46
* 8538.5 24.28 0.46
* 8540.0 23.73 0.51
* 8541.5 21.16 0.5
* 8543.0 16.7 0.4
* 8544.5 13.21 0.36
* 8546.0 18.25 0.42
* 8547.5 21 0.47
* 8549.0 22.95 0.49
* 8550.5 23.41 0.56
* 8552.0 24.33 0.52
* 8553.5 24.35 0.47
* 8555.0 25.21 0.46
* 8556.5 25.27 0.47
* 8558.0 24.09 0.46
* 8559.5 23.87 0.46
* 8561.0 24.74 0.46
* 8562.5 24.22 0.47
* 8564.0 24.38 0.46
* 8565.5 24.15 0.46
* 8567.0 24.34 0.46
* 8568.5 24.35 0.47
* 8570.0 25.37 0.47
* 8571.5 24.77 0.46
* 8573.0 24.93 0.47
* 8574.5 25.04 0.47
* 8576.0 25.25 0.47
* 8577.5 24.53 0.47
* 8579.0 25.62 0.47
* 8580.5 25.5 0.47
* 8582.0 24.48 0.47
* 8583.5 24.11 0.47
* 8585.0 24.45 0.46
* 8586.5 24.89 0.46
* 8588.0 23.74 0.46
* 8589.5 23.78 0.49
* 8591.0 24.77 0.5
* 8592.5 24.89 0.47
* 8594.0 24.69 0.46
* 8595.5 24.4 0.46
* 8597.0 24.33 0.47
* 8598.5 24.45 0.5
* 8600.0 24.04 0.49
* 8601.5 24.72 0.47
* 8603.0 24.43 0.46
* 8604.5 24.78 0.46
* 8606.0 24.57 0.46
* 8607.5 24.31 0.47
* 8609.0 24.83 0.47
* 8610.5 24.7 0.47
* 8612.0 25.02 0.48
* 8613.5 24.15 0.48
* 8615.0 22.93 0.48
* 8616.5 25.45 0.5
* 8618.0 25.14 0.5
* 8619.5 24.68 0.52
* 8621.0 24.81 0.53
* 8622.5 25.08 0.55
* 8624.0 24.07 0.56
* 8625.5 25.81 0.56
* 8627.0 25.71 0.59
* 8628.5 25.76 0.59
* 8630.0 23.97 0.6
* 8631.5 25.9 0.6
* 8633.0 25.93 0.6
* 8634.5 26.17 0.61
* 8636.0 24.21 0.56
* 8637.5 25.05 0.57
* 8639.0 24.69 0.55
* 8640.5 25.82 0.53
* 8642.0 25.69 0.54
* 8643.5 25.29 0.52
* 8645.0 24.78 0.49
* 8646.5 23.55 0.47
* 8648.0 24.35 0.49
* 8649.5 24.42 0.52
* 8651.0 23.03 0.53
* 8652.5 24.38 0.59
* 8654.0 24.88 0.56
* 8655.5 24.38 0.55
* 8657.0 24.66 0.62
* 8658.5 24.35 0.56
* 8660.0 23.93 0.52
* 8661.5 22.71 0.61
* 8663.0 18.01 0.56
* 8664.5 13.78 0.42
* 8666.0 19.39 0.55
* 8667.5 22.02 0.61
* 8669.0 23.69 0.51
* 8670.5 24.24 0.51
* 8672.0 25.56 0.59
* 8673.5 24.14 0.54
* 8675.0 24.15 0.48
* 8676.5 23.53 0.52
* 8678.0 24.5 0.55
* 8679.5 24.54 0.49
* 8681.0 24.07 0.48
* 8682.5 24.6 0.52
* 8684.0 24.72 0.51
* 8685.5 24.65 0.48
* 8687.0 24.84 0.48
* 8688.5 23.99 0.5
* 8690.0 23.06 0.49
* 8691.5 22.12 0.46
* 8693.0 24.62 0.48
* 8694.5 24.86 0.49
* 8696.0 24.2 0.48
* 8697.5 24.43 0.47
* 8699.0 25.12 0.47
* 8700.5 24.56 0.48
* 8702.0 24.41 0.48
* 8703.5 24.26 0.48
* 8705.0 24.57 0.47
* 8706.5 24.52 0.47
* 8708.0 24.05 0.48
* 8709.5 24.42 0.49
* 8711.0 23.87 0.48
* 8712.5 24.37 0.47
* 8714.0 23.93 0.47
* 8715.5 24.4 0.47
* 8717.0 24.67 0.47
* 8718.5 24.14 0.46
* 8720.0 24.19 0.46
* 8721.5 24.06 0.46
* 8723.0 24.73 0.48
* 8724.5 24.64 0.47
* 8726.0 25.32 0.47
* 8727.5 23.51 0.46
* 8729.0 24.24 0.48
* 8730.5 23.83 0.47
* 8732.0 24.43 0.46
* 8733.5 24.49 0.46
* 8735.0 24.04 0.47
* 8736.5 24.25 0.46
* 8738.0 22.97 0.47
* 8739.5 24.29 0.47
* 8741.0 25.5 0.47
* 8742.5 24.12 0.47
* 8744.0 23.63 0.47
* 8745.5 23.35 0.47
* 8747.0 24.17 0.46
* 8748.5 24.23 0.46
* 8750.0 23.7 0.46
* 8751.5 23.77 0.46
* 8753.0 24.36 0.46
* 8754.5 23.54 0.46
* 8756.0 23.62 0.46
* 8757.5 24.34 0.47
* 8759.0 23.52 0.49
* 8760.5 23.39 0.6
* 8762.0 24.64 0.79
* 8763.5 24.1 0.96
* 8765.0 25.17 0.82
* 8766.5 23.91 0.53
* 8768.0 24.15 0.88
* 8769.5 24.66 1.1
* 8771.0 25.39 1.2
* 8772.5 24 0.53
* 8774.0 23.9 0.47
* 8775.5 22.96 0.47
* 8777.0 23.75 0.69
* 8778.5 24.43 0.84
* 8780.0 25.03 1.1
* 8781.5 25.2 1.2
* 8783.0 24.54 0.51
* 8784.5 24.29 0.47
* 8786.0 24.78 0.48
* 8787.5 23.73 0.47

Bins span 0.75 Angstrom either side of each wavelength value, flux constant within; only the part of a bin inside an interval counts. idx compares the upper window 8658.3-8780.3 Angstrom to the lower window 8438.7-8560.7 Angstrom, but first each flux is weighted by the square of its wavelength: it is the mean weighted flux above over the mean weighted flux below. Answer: 1.04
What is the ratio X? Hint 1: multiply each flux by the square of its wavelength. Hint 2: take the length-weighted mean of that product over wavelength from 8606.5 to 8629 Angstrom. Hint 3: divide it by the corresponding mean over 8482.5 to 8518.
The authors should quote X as 1.1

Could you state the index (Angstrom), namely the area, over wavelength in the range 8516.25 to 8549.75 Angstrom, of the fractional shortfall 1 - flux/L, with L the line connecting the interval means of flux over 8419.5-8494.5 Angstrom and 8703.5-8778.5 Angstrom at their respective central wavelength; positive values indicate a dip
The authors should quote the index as 2.2 Angstrom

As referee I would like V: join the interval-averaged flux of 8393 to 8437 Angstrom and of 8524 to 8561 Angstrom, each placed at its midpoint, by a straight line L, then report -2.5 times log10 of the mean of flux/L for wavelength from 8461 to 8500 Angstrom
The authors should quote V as -0.02 mag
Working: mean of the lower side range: 25.3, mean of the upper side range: 23.2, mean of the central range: 24.6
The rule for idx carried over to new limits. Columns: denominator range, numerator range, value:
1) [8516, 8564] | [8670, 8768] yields 1.07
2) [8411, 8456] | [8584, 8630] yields 1.02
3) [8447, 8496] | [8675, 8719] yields 1.02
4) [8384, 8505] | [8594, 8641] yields 1.04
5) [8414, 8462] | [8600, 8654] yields 1.03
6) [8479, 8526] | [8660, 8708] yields 1.00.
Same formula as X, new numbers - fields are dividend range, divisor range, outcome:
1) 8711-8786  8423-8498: 1.03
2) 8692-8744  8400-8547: 1.05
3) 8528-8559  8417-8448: 0.94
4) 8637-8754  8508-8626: 1.02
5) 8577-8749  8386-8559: 1.03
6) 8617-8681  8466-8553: 1.04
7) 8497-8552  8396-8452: 0.95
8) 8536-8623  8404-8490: 0.98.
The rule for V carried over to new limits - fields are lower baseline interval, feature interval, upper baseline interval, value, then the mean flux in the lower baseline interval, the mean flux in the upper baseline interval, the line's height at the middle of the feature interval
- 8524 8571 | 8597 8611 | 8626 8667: -0.04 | 23.5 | 23.9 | 23.7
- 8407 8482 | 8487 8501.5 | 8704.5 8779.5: 0.07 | 25.2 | 24.2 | 25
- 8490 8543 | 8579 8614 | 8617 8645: 0.02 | 24.3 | 25.2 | 24.9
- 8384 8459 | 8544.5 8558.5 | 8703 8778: 0.10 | 25.2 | 24.2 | 24.8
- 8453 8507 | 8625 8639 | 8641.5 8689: -0.07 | 24.6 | 23.6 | 23.8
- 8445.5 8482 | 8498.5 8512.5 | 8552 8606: 0.06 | 25.2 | 24.6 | 25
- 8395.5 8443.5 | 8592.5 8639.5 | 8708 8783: -0.01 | 25.2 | 24.2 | 24.6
